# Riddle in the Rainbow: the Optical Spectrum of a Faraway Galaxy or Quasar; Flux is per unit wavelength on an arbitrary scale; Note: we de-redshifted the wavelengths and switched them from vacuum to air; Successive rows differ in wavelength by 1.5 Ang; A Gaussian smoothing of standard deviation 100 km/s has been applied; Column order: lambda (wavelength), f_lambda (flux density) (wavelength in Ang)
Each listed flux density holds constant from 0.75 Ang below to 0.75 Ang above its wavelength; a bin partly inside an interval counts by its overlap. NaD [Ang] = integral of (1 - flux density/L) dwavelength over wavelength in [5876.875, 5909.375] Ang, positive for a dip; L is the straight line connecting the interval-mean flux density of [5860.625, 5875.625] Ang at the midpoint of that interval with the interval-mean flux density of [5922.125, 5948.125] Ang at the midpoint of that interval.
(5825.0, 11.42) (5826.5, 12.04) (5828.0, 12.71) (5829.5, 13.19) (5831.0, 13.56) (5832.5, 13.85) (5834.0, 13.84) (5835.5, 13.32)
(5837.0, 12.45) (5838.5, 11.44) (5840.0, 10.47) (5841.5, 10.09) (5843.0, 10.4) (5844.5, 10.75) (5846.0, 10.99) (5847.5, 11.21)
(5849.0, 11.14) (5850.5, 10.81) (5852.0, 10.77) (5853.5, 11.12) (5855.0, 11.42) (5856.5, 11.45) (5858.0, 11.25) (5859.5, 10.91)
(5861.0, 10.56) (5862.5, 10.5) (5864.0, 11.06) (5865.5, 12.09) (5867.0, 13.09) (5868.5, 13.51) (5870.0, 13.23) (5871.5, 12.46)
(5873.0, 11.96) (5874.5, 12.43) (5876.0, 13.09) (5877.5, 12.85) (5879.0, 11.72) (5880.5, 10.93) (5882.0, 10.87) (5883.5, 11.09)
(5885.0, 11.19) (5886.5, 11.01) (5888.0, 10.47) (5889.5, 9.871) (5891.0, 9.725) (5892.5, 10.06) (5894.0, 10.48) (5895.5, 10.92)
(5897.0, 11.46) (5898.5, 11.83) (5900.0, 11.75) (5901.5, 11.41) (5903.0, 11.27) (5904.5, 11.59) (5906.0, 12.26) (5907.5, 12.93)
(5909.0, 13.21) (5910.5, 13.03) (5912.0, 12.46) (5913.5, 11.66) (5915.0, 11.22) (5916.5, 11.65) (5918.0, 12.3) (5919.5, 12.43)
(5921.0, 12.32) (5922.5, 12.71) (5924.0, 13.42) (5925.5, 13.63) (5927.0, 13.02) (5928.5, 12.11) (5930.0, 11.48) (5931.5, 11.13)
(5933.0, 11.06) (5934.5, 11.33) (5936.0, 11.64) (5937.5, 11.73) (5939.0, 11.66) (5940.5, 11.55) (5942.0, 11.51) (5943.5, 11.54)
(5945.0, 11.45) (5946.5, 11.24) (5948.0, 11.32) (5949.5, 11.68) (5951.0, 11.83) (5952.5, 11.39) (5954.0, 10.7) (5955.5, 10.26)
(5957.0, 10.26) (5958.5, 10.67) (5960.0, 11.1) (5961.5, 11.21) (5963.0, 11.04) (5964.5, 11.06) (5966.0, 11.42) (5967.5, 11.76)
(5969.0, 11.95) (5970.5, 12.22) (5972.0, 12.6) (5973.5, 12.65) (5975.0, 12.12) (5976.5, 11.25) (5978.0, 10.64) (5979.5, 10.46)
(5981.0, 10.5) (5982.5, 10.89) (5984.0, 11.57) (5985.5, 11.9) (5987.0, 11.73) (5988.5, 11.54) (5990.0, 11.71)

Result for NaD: 2.04 Ang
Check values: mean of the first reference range 12.2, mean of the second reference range 11.9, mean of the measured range 11.3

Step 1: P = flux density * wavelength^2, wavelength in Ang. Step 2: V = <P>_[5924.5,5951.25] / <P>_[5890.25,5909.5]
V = 1.0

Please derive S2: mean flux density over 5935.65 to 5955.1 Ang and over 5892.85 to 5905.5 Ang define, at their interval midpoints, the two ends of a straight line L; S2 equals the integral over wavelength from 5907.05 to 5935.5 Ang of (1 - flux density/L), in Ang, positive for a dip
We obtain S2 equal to -2.2 Ang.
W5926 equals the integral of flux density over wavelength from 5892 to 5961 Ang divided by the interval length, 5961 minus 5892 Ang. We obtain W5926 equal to 11.7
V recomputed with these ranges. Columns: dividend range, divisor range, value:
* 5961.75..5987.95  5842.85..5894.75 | 1.05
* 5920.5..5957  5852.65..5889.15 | 1.03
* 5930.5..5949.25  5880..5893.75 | 1.10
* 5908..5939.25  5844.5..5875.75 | 1.07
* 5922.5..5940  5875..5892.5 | 1.10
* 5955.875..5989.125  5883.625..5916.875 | 1.02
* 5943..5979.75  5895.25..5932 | 0.95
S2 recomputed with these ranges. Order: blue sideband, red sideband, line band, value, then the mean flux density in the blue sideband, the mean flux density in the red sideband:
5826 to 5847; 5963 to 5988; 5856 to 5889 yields 0.6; 12.1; 11.5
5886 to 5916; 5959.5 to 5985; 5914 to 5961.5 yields -0.9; 11.4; 11.4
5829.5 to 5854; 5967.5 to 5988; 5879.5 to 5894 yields 1.3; 11.7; 11.6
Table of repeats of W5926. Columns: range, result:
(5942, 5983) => 11.3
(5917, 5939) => 12.1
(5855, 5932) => 11.8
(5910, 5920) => 12.1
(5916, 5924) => 12.4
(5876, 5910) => 11.4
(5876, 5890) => 11.2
